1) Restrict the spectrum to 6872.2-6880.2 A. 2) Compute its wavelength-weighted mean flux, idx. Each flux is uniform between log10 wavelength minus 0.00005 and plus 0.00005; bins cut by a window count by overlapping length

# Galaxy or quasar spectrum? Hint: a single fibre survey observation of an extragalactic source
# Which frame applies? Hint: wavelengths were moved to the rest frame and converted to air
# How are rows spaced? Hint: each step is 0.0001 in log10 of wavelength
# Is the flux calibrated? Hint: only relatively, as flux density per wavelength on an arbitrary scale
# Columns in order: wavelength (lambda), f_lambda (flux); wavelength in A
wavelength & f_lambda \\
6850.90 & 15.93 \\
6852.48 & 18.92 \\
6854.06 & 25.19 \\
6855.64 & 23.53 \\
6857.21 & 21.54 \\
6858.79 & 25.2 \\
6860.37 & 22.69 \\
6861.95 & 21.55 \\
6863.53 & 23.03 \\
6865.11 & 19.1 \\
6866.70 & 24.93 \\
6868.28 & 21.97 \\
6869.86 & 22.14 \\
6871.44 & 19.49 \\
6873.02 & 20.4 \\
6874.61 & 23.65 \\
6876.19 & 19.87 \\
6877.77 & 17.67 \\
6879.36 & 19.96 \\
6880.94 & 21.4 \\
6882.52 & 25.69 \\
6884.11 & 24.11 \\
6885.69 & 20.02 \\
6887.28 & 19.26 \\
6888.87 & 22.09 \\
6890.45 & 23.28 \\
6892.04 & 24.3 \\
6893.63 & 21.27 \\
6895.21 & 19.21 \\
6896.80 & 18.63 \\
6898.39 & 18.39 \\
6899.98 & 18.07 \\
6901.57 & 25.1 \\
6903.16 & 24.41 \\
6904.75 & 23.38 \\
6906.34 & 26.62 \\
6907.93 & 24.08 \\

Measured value 20.3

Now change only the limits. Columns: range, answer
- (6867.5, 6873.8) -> 21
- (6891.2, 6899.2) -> 20.4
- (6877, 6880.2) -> 18.9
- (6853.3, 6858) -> 23.4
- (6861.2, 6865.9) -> 21.2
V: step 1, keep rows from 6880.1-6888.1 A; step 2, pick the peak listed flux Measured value 25.69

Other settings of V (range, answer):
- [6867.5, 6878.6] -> 23.65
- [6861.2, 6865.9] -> 23.03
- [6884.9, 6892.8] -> 24.3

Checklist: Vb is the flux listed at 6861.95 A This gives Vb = 21.55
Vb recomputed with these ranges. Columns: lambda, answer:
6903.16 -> 24.41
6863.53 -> 23.03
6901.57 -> 25.1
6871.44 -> 19.49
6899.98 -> 18.07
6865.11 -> 19.1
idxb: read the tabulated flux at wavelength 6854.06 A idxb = 25.19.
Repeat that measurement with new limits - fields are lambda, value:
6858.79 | 25.2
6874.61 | 23.65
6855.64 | 23.53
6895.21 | 19.21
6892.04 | 24.3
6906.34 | 26.62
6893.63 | 21.27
